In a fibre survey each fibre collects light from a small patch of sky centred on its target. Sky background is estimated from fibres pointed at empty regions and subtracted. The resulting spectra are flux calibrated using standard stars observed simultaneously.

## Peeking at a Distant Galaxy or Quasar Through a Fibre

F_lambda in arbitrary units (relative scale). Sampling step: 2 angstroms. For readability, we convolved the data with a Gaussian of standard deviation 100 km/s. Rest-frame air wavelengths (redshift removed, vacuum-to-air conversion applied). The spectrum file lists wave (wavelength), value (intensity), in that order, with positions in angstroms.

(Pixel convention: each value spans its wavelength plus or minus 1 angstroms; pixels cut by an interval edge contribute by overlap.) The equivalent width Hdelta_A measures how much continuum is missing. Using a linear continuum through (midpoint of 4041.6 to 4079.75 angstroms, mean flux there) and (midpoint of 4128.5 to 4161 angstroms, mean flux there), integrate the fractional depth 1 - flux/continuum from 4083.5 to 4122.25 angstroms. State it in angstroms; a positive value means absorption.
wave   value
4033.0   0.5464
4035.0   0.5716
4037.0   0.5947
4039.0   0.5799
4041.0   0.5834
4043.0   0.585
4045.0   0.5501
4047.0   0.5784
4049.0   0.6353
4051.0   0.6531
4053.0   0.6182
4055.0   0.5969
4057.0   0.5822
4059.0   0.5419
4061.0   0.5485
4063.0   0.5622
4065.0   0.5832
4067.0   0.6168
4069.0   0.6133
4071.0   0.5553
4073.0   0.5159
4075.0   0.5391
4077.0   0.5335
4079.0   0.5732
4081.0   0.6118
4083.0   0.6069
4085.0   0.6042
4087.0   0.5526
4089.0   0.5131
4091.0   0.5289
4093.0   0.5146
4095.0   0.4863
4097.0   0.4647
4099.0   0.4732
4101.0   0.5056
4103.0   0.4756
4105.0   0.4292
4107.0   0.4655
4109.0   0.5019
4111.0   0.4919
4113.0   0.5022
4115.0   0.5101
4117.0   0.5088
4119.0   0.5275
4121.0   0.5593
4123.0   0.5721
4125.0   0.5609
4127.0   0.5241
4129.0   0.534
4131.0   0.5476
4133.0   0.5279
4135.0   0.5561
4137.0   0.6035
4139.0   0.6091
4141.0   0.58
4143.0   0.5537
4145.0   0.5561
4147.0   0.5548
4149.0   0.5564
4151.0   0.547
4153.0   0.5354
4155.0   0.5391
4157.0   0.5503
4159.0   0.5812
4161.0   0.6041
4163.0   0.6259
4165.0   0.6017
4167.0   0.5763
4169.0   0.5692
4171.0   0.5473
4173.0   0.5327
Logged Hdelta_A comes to 4.2 angstroms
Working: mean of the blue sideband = 0.578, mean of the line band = 0.508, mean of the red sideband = 0.56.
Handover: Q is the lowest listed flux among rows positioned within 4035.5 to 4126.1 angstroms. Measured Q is 0.4292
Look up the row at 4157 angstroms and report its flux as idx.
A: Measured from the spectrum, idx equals 0.5503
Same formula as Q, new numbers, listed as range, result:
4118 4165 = 0.5241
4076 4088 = 0.5335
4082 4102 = 0.4647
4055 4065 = 0.5419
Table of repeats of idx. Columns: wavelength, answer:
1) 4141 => 0.58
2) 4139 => 0.6091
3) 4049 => 0.6353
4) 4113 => 0.5022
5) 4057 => 0.5822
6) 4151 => 0.547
